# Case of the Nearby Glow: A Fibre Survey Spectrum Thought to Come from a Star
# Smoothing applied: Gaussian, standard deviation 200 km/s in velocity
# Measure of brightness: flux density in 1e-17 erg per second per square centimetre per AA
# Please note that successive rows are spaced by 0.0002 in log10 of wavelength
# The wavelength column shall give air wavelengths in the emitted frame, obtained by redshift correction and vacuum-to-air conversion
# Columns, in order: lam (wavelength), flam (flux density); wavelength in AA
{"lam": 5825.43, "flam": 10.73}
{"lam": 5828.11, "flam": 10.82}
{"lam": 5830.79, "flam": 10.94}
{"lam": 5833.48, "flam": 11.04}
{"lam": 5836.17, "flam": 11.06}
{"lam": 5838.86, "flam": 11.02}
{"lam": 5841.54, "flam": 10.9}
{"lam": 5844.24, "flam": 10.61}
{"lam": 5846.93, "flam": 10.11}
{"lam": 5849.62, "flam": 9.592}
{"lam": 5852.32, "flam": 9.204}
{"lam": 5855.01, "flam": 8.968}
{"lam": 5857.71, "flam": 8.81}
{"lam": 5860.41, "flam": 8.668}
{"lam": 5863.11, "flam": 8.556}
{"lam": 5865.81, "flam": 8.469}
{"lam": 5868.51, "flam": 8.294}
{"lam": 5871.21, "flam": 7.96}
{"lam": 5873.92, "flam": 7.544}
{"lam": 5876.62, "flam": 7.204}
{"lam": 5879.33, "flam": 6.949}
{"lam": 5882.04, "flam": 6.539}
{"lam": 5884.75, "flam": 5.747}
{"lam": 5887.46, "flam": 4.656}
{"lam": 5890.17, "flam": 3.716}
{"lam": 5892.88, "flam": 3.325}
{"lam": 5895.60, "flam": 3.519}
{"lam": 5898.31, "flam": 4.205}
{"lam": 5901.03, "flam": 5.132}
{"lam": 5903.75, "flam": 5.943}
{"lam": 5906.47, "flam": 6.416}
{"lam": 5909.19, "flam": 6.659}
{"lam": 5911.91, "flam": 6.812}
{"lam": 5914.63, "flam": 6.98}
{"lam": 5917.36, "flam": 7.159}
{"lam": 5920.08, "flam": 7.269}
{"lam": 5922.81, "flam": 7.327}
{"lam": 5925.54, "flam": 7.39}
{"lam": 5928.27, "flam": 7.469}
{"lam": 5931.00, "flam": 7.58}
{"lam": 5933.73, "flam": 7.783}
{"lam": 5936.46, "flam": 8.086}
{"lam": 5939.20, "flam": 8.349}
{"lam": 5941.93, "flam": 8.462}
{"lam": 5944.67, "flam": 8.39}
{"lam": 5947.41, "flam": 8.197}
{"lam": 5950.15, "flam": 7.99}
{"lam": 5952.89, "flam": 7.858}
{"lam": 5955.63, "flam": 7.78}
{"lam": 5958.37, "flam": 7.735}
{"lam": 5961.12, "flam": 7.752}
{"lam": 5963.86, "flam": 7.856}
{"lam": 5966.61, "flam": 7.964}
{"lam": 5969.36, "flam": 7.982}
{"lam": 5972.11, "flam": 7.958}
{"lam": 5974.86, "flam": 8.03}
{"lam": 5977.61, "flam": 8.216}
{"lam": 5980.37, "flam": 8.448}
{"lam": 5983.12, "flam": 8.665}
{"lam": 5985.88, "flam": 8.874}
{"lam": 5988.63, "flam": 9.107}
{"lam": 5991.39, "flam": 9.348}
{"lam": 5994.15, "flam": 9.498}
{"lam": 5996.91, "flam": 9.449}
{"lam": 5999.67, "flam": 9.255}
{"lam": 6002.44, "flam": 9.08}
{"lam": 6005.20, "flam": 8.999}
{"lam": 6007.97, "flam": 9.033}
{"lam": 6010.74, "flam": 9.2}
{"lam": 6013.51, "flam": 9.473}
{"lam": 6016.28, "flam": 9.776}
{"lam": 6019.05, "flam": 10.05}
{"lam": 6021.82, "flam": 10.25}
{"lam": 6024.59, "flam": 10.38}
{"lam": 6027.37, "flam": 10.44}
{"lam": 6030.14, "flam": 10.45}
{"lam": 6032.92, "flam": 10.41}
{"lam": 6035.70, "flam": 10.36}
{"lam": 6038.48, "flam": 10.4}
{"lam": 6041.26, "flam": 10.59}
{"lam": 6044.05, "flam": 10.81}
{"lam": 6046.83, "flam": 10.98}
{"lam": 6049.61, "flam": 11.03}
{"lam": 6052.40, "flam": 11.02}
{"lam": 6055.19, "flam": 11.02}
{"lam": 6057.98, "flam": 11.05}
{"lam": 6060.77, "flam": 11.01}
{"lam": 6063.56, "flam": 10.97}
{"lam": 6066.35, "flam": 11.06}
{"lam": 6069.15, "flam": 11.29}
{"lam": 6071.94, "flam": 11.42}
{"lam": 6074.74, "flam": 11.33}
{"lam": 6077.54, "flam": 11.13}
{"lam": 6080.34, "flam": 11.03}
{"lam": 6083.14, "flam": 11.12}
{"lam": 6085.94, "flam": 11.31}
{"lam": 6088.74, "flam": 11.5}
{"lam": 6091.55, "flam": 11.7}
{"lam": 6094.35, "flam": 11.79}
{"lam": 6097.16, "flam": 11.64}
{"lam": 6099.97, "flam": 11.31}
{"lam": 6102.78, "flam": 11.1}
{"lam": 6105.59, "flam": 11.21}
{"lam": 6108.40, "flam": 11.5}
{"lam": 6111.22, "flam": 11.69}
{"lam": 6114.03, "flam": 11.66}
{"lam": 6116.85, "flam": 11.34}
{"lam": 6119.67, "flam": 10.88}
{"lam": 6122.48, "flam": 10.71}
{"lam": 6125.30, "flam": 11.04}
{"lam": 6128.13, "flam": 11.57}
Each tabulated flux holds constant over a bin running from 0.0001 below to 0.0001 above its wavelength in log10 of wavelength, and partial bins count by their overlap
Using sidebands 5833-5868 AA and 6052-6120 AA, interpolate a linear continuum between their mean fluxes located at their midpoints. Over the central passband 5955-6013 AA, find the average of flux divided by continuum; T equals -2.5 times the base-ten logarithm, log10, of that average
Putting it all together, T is 0.23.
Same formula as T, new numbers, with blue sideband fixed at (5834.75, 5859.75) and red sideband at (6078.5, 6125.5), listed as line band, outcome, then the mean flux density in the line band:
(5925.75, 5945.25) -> 0.30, 7.97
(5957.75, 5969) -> 0.33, 7.84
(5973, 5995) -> 0.22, 8.74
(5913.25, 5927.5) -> 0.39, 7.23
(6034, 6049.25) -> 0.04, 10.7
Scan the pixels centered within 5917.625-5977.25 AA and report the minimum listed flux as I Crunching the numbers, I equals 7.269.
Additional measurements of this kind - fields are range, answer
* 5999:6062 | 8.999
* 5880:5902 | 3.325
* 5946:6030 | 7.735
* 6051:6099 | 10.97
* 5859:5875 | 7.544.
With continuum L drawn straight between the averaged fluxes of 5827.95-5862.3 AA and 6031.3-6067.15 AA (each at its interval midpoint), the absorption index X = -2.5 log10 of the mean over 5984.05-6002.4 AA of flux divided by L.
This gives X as 0.152 mag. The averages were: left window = 10.1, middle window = 9.23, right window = 10.8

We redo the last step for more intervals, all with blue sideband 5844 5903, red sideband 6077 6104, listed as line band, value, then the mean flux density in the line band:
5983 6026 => 0.03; 9.42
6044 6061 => -0.04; 11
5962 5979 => 0.13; 7.99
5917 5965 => 0.08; 7.82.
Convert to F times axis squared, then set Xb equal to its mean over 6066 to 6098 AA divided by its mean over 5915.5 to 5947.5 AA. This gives 1.5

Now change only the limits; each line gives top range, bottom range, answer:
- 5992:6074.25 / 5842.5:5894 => 1.42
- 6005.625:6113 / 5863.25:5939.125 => 1.73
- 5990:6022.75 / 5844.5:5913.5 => 1.42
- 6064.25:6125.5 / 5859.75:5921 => 1.90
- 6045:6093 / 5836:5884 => 1.36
